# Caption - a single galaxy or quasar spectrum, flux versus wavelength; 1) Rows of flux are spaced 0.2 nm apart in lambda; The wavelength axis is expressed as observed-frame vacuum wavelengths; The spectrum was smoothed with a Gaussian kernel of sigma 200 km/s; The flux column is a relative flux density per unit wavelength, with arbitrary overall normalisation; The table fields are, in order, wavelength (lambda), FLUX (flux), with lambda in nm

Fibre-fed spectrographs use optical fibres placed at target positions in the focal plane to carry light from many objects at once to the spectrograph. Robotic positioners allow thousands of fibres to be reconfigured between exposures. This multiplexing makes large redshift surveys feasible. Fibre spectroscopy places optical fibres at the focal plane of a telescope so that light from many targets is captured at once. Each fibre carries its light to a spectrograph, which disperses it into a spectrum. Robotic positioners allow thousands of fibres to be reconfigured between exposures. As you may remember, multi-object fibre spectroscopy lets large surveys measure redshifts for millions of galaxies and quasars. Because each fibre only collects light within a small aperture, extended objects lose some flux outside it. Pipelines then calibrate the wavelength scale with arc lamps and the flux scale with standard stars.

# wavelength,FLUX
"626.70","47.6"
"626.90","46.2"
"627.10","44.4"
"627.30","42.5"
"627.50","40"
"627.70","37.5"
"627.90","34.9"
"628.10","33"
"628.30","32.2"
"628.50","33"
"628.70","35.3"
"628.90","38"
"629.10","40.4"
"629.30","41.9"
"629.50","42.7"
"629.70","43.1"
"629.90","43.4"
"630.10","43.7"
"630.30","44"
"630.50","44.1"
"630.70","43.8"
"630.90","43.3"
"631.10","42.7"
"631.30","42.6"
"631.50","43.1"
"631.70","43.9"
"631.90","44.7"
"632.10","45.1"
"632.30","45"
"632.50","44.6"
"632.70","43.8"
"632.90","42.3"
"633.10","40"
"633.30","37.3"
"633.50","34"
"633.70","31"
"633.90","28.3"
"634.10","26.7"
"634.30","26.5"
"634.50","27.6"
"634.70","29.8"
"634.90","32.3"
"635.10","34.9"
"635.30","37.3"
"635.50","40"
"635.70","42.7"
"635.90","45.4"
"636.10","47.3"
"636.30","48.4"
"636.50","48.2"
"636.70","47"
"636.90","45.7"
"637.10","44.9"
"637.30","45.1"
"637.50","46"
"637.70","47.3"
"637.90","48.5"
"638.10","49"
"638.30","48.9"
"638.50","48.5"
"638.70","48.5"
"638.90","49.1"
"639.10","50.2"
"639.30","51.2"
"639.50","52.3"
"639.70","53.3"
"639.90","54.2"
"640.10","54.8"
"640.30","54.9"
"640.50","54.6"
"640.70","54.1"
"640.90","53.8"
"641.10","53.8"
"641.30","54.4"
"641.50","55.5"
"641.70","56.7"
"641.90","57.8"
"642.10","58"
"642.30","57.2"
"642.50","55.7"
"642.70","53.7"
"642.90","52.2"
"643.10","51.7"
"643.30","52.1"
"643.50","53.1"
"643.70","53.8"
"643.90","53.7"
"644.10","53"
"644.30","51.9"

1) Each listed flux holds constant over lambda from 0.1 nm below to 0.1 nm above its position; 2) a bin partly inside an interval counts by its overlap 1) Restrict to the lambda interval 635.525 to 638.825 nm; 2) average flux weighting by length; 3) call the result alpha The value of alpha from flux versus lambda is 46.8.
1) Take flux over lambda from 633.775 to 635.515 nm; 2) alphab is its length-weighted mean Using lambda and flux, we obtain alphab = 31.1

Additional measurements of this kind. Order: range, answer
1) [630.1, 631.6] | 43.4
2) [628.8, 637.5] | 40.7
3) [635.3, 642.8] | 50.5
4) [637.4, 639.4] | 48.7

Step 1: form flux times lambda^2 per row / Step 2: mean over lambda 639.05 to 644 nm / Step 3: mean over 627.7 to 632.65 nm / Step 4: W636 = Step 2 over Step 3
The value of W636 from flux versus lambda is 1.36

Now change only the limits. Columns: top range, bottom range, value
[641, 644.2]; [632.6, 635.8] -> 1.62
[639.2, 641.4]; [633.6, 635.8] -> 1.69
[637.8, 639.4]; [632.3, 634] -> 1.32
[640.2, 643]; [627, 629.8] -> 1.49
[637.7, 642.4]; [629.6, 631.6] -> 1.26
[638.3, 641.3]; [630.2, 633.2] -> 1.23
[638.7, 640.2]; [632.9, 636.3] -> 1.48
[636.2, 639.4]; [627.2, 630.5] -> 1.26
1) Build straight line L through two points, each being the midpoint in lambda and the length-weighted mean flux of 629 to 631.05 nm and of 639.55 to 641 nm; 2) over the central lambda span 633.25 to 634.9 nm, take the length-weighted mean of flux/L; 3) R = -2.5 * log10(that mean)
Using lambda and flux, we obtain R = 0.49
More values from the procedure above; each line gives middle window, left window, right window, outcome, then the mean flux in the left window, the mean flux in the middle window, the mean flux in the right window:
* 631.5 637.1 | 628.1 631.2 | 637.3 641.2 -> 0.16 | 40.5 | 39.4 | 51.1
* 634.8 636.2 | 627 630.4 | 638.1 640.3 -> 0.18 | 39.4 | 40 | 51.2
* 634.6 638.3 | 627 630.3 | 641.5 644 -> 0.11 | 39.3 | 43.5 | 54.7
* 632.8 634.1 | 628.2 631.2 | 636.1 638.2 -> 0.25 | 40.8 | 34.8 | 47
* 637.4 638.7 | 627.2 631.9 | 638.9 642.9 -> 0.06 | 40.5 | 48.1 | 54.3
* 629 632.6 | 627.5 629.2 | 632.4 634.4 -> -0.22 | 35.8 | 43.5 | 35.5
